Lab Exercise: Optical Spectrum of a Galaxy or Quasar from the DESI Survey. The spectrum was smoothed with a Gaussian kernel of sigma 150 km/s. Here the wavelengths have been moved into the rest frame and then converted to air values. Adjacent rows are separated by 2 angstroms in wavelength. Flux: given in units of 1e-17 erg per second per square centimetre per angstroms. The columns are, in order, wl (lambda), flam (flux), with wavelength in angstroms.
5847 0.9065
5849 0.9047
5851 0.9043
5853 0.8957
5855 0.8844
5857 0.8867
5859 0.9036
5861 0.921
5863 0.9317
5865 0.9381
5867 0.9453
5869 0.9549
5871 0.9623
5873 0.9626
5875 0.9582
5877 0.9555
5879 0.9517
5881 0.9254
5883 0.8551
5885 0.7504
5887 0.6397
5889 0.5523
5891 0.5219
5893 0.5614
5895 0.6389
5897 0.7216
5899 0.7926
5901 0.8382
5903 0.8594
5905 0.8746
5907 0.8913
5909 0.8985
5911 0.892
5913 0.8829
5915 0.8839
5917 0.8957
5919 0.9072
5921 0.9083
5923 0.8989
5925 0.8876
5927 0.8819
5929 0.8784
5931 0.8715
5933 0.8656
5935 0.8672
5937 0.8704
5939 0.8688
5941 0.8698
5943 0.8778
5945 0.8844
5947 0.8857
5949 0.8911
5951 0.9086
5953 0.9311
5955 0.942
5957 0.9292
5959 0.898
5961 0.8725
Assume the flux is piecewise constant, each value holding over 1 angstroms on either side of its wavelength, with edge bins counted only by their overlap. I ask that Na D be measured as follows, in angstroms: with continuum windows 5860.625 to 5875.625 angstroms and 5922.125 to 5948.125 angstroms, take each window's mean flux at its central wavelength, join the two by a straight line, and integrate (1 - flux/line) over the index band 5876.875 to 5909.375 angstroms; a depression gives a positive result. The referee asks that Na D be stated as 5.3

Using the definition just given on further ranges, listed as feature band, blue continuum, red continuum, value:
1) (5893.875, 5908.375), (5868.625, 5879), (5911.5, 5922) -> 1.8 angstroms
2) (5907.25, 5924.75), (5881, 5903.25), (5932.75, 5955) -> -2.3 angstroms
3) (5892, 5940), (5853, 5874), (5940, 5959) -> 3.4 angstroms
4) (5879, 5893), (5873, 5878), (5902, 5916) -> 3.3 angstroms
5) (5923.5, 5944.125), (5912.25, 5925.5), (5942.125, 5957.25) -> 0.6 angstroms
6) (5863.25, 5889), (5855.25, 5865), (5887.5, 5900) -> -3.5 angstroms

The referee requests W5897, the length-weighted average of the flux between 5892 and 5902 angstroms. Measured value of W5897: 0.711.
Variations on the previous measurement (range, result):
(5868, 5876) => 0.96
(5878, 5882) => 0.939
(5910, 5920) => 0.892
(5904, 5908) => 0.883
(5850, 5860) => 0.895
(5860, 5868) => 0.934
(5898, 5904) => 0.83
